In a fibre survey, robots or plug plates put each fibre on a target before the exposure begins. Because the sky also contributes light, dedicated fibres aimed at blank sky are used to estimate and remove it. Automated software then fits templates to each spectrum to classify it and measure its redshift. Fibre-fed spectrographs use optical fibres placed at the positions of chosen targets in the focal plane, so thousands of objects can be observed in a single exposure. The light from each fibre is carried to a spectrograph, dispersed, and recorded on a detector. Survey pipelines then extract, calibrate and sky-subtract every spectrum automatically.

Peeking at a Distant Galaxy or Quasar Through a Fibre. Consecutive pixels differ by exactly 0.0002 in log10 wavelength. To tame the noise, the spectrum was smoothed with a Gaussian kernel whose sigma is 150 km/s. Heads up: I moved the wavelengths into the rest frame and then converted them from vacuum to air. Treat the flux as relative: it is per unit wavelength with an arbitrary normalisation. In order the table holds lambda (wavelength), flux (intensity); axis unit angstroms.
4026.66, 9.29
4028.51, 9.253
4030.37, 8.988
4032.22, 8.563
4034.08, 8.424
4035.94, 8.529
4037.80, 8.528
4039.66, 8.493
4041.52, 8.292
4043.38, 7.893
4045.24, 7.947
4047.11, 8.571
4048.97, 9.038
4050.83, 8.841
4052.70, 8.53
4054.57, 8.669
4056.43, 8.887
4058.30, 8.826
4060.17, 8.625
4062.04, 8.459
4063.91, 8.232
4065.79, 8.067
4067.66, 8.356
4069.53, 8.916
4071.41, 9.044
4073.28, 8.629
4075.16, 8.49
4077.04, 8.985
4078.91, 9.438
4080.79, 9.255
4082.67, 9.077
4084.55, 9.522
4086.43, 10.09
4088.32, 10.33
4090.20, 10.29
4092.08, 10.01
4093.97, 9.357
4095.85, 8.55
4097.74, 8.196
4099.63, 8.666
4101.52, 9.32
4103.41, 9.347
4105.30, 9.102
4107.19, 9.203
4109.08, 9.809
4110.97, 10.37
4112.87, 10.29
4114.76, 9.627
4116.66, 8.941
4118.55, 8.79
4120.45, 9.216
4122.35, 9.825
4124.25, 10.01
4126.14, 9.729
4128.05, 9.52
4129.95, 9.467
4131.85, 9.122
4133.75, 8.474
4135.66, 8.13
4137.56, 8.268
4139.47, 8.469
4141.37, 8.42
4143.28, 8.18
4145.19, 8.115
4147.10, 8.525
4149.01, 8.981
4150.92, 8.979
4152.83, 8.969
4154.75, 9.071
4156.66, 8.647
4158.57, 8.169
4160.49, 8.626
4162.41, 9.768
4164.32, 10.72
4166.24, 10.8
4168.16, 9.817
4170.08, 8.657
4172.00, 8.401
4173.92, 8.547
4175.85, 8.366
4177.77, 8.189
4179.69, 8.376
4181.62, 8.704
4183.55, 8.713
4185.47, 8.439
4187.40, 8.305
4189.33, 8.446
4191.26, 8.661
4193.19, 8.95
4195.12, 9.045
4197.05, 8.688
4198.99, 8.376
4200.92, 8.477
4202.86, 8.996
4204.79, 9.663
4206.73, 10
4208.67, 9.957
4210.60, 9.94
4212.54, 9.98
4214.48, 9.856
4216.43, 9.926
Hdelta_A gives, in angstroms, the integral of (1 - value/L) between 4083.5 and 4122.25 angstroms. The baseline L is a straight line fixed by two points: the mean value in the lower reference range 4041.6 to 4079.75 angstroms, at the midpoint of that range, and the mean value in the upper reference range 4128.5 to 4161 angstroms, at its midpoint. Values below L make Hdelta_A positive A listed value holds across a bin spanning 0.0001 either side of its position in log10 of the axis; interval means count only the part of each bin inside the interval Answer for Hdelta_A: -3.7 angstroms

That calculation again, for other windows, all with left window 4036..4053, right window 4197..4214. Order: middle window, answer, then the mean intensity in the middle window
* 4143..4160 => 0.8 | 8.64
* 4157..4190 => 1.2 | 8.88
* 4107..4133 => -2.0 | 9.57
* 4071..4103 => -2.0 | 9.25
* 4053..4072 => -0.1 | 8.6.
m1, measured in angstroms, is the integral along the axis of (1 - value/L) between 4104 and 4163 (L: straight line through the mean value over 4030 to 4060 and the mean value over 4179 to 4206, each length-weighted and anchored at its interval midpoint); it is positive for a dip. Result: -2.7 angstroms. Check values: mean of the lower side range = 8.56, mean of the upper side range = 8.72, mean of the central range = 9.05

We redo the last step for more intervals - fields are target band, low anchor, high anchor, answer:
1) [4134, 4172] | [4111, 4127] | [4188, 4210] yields 1.88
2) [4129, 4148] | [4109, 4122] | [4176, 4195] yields 1.48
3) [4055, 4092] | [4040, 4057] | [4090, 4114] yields -0.47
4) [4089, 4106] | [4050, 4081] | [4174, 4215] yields -0.89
